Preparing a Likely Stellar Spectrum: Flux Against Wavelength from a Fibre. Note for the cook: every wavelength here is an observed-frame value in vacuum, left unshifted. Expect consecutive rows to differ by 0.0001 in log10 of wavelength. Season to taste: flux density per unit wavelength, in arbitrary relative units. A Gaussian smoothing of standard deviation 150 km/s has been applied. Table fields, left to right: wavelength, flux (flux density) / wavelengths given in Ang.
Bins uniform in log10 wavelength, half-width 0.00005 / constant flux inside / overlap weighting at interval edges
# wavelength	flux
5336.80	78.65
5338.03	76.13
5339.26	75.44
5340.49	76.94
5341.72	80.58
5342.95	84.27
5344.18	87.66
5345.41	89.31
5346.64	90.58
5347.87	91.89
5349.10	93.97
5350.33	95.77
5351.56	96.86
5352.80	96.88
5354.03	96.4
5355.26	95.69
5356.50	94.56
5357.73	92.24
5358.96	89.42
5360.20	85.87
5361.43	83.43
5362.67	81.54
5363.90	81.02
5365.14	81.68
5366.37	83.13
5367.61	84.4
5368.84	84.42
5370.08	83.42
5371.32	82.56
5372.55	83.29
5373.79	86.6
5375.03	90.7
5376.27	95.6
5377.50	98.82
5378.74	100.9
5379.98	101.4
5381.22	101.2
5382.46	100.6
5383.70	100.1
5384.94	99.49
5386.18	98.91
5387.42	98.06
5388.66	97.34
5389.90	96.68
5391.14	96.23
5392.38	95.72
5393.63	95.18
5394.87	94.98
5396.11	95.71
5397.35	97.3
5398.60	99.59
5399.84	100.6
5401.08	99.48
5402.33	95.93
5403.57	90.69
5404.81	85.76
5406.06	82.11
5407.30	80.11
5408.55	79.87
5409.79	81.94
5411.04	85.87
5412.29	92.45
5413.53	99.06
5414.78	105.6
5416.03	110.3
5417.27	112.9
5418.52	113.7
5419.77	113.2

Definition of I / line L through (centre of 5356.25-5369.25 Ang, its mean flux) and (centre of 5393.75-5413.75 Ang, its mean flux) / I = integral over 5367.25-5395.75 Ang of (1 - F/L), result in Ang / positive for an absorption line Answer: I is -1.99 Ang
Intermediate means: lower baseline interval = 85.4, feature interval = 94.3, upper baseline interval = 91.3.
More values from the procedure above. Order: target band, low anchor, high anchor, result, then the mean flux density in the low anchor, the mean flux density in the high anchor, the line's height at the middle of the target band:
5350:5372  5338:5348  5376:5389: 0.60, 83.7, 99.5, 90.9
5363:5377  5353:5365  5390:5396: 0.90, 88.9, 95.6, 91.1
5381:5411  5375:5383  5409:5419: 1.60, 99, 99.7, 99.4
